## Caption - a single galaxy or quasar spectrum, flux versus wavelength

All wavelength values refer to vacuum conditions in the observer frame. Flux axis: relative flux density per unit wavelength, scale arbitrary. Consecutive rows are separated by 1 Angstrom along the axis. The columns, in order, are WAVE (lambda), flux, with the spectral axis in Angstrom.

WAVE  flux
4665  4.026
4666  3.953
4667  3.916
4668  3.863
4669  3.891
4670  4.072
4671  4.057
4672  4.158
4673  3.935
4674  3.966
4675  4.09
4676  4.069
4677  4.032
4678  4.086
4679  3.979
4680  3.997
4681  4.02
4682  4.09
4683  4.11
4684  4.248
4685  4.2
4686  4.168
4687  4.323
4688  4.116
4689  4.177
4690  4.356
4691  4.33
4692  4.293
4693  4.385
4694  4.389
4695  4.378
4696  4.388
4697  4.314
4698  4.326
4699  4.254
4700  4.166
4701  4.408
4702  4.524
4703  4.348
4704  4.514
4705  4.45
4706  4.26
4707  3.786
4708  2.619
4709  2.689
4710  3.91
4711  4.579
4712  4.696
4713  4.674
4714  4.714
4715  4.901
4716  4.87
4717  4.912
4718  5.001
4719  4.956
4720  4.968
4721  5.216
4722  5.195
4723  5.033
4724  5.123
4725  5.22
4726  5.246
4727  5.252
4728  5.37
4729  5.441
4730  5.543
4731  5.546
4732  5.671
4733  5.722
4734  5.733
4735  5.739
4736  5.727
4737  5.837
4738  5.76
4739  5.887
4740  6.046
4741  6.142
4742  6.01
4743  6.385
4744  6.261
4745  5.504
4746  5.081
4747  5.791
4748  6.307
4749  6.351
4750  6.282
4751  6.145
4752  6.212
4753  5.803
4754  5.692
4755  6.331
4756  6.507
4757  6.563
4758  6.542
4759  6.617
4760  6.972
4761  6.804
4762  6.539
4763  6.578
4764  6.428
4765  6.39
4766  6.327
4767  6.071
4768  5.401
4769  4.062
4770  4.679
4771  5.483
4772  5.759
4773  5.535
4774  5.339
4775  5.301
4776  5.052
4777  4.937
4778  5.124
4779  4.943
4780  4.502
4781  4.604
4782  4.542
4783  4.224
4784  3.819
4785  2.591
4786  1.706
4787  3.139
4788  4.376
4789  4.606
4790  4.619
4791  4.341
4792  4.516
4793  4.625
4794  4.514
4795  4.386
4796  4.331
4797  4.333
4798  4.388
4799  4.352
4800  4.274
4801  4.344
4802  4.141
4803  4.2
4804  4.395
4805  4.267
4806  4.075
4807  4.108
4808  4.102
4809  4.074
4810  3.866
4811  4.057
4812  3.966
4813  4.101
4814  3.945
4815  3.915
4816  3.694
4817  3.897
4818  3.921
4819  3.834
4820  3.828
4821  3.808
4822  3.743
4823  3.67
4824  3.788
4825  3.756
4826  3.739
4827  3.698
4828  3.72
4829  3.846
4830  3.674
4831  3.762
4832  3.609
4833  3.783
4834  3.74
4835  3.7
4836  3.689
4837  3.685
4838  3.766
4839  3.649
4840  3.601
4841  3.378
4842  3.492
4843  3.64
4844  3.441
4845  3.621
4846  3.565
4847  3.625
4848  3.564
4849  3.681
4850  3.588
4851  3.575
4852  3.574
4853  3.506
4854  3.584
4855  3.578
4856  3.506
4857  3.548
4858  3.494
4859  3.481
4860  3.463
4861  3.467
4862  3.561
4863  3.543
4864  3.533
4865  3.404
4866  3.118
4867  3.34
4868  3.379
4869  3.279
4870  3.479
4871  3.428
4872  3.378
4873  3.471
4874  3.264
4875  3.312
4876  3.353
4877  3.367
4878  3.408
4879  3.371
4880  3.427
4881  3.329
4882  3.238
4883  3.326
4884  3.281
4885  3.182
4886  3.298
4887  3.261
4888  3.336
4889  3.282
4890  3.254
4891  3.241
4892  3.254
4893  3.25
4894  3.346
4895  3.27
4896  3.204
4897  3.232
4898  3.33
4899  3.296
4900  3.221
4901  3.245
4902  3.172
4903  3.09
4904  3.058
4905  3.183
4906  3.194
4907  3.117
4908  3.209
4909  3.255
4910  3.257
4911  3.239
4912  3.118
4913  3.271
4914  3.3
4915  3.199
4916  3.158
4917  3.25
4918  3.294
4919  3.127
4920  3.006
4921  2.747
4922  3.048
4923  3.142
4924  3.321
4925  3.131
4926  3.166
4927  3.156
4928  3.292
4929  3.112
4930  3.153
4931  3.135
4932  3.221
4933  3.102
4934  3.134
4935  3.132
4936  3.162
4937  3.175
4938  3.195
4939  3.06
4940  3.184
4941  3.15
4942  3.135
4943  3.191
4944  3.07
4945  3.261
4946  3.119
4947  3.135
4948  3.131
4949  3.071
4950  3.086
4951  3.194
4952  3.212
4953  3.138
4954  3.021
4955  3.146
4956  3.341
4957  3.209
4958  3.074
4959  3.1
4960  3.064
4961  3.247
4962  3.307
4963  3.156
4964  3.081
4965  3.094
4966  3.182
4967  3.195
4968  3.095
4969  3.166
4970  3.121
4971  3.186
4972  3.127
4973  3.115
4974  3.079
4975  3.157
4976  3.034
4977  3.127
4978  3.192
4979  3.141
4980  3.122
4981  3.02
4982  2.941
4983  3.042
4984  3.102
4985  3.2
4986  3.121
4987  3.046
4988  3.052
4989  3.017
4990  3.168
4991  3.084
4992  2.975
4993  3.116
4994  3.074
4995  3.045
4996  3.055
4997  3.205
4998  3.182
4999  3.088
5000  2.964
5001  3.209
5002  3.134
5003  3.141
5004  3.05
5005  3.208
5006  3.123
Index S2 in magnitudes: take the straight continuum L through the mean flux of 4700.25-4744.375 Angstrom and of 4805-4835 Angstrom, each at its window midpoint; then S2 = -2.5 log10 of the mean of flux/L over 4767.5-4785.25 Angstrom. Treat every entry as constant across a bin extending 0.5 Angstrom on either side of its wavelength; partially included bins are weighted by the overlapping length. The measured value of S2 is -0.10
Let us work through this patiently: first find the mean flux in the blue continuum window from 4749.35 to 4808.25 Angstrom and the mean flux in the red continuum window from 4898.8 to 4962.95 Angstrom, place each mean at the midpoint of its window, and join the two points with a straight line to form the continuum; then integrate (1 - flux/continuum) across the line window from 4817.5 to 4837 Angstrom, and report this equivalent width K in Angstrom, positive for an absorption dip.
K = 3.0 Angstrom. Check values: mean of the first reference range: 5.04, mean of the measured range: 3.75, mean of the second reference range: 3.16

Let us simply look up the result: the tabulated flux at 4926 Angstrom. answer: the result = 3.166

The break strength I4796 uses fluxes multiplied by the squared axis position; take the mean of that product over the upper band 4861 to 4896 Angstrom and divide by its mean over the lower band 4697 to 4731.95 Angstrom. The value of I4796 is 0.8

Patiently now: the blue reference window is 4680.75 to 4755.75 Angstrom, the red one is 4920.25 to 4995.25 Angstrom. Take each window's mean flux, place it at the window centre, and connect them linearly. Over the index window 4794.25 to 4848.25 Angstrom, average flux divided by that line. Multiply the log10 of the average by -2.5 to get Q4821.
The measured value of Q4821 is 0.083 mag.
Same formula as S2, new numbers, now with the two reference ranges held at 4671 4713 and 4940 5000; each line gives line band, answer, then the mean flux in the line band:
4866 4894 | 0.043 mag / 3.32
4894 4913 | 0.053 mag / 3.21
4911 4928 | 0.051 mag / 3.16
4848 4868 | 0.012 mag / 3.5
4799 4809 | -0.129 mag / 4.21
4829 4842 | -0.014 mag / 3.67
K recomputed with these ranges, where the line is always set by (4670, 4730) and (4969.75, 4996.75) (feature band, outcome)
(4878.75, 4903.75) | 1.8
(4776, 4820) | -2.2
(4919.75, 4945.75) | 1.5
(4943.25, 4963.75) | 0.5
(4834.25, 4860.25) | 1.0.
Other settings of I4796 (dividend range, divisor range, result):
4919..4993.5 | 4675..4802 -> 0.69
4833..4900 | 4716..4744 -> 0.66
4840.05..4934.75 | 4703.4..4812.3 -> 0.69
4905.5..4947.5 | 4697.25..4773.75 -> 0.63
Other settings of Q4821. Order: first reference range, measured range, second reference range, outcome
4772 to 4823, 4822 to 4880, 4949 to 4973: 0.097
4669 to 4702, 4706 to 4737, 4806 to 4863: -0.211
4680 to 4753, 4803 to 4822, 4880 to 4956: 0.031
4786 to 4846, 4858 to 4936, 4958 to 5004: 0.087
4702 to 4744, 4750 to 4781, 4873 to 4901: -0.249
